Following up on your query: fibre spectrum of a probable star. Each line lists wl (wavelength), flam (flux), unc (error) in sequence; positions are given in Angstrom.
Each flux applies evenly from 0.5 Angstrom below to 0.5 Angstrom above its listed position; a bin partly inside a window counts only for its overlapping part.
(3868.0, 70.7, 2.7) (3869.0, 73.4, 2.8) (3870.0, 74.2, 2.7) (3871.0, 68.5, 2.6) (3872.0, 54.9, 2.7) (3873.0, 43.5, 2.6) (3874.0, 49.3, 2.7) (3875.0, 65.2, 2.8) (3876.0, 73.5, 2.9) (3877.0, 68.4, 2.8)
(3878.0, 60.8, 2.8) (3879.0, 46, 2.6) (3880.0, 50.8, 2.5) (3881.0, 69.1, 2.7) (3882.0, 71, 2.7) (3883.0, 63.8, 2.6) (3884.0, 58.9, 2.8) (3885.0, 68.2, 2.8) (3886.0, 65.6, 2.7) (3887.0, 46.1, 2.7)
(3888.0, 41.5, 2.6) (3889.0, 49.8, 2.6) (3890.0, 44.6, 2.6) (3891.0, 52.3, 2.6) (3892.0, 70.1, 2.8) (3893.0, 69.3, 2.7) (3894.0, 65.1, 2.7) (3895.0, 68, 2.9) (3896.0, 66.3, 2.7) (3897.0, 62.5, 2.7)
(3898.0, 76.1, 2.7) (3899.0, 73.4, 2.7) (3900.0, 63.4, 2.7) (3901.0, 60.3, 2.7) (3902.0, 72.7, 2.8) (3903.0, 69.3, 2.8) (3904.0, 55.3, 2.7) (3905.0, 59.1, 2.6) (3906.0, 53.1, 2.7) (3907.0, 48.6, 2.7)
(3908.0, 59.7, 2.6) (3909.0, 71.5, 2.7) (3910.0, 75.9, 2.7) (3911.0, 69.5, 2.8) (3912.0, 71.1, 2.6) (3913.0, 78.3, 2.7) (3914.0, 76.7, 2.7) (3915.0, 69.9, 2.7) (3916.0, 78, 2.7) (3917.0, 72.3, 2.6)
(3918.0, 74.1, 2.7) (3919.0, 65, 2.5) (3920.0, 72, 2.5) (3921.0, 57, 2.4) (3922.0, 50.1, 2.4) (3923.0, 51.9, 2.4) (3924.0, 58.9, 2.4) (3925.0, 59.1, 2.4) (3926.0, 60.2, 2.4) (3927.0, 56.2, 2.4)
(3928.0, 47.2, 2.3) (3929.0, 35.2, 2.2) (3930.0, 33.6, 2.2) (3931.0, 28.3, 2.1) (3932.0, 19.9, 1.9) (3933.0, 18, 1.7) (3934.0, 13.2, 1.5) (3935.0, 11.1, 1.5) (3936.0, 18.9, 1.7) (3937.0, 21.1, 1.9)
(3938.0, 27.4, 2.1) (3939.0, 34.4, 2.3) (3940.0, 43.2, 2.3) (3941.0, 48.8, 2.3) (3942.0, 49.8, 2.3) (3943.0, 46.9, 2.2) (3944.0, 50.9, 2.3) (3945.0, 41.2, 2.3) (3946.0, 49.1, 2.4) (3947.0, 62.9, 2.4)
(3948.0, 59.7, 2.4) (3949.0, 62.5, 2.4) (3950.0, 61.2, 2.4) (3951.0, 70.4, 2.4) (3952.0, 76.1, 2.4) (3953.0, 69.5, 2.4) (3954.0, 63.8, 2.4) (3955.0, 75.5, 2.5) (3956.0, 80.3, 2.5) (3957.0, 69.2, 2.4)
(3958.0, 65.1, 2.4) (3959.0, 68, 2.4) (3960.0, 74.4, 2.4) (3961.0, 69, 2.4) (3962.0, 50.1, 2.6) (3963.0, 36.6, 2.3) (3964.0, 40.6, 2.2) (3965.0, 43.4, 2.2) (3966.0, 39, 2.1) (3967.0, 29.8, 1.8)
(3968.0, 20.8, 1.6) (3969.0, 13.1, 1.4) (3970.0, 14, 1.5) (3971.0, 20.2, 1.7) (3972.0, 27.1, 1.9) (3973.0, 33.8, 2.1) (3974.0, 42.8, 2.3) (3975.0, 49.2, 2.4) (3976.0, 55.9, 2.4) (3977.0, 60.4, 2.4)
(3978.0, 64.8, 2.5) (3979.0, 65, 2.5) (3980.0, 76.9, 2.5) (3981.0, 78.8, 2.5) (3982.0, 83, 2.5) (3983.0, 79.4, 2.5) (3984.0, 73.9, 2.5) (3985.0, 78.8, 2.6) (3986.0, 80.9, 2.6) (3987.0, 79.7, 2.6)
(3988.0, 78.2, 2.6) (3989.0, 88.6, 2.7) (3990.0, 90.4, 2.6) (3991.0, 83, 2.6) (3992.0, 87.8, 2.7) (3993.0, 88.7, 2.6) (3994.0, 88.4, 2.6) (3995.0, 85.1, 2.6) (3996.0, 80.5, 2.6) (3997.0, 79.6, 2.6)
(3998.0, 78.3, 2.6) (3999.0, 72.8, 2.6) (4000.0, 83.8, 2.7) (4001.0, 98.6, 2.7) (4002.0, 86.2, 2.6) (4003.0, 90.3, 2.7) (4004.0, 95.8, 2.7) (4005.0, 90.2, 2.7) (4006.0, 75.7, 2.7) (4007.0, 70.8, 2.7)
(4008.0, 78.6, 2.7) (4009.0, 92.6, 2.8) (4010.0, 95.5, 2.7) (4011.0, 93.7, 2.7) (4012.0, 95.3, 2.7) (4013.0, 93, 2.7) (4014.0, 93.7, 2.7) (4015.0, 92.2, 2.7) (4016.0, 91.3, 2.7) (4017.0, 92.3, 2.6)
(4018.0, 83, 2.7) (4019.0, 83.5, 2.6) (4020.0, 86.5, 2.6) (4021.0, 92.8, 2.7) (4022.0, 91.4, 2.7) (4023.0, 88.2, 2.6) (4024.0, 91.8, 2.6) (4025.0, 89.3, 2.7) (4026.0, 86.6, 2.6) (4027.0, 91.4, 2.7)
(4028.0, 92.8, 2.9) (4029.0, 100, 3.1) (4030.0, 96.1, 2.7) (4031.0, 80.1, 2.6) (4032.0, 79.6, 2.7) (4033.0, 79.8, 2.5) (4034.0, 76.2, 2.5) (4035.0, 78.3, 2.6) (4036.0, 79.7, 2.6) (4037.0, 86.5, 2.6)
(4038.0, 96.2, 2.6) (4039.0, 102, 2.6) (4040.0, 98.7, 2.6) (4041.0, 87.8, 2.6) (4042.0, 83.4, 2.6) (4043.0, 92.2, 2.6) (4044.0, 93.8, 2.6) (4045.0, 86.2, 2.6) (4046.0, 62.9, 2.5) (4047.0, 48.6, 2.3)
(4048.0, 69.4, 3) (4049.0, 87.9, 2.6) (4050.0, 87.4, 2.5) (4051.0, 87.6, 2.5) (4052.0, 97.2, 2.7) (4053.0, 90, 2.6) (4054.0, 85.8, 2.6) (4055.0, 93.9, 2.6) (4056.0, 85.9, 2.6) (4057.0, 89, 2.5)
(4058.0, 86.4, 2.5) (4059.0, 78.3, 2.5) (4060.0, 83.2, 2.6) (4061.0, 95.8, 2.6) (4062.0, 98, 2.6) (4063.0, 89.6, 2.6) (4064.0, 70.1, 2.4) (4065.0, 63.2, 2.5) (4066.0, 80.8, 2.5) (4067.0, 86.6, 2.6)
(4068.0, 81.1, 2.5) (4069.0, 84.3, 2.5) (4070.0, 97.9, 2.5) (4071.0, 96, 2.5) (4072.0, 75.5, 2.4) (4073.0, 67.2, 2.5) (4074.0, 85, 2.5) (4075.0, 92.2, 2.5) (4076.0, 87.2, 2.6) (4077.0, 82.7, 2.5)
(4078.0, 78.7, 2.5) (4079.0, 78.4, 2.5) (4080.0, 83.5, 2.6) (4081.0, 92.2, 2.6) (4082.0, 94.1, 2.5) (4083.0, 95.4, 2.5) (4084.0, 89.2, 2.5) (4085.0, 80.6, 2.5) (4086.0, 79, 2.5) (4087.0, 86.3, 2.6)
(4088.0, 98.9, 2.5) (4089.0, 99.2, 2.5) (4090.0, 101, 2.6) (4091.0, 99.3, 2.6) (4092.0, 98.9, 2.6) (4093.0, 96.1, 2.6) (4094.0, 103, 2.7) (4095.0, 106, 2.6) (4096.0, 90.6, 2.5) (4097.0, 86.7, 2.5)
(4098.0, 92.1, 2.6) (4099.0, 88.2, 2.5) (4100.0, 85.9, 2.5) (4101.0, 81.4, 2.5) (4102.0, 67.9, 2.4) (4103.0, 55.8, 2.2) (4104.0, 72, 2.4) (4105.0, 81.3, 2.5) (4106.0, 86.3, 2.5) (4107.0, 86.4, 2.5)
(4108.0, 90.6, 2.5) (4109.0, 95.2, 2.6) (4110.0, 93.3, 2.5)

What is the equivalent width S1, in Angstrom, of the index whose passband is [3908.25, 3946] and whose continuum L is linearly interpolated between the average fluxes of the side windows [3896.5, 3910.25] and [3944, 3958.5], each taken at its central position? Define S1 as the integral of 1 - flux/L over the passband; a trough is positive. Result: 8.2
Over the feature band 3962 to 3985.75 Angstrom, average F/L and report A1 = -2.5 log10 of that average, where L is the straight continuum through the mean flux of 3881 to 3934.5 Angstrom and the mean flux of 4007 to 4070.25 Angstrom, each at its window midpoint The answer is 0.43 mag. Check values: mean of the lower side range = 58.9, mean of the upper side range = 86.7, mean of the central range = 49.4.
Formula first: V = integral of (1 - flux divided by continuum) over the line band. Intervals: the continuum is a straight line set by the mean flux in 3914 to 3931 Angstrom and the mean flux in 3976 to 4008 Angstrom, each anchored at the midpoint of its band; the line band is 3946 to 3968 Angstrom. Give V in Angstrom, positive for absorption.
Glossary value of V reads 3.2 Angstrom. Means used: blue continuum 58.4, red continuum 80.7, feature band 59.2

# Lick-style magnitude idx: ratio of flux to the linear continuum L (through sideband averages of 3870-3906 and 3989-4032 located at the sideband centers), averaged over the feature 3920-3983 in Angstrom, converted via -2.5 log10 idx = 0.47 mag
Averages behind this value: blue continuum 61.3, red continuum 87.9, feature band 48.9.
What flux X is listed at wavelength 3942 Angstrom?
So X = 49.8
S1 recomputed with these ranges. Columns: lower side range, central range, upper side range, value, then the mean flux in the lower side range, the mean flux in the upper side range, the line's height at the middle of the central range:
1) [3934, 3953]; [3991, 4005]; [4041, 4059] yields -4.4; 46.2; 83.9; 65.5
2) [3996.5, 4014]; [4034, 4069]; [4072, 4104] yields 1.0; 86.7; 87.4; 87.1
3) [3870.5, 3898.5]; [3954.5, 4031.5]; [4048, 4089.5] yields 2.0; 60.3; 86.2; 75.5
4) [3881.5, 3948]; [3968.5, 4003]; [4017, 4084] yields 1.1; 54.9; 85.9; 71.1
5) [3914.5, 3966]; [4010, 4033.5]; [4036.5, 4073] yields -4.4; 52.1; 85.3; 75.7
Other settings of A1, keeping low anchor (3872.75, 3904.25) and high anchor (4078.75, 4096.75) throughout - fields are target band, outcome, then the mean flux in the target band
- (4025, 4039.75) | -0.04 mag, 87.8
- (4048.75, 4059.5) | -0.01 mag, 88.1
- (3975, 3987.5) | 0.06 mag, 72.2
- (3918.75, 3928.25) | 0.16 mag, 57.8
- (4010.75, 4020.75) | -0.11 mag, 90.4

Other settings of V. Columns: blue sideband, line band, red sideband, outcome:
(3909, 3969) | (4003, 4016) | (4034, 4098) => -3.1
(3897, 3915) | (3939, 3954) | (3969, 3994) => 2.2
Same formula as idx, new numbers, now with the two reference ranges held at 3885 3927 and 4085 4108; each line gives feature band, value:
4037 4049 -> -0.038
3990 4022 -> -0.143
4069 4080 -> 0.016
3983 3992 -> -0.109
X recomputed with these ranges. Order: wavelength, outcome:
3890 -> 44.6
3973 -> 33.8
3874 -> 49.3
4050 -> 87.4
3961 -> 69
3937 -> 21.1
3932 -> 19.9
